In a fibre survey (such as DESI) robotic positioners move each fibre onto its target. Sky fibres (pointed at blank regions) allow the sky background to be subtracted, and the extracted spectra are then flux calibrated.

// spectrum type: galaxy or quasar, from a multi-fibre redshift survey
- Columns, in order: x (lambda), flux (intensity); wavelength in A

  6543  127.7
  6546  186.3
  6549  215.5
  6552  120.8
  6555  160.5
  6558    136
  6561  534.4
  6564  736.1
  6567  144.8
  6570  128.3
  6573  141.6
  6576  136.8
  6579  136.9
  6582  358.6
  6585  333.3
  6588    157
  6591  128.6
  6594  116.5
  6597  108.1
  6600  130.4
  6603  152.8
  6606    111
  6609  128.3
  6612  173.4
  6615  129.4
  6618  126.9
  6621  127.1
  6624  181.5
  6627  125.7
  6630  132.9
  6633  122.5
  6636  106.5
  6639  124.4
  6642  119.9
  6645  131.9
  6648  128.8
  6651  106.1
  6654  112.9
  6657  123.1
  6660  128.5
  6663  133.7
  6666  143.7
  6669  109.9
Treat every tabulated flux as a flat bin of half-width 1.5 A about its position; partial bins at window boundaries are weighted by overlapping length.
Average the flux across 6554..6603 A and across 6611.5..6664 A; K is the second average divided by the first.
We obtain 0.58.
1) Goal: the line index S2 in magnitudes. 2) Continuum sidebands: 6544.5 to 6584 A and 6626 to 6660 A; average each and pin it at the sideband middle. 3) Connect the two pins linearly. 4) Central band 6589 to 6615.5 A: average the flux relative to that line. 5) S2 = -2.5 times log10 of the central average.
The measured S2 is 0.36 mag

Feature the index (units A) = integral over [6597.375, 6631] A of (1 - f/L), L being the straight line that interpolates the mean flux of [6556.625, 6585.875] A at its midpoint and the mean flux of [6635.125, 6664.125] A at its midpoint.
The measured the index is 9.35 A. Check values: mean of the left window 278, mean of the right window 122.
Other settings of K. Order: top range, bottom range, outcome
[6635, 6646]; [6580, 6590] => 0.45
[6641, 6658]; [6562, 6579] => 0.47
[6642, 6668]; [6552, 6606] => 0.59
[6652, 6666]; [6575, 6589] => 0.55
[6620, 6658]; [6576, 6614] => 0.75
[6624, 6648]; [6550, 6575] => 0.49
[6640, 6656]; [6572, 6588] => 0.55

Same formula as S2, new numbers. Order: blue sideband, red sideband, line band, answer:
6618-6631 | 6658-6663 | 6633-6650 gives 0.11 mag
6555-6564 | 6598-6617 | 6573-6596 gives 0.29 mag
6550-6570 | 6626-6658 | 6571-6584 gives 0.27 mag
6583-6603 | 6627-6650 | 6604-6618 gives 0.11 mag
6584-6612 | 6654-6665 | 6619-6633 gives 0.00 mag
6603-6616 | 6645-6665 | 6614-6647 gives 0.01 mag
